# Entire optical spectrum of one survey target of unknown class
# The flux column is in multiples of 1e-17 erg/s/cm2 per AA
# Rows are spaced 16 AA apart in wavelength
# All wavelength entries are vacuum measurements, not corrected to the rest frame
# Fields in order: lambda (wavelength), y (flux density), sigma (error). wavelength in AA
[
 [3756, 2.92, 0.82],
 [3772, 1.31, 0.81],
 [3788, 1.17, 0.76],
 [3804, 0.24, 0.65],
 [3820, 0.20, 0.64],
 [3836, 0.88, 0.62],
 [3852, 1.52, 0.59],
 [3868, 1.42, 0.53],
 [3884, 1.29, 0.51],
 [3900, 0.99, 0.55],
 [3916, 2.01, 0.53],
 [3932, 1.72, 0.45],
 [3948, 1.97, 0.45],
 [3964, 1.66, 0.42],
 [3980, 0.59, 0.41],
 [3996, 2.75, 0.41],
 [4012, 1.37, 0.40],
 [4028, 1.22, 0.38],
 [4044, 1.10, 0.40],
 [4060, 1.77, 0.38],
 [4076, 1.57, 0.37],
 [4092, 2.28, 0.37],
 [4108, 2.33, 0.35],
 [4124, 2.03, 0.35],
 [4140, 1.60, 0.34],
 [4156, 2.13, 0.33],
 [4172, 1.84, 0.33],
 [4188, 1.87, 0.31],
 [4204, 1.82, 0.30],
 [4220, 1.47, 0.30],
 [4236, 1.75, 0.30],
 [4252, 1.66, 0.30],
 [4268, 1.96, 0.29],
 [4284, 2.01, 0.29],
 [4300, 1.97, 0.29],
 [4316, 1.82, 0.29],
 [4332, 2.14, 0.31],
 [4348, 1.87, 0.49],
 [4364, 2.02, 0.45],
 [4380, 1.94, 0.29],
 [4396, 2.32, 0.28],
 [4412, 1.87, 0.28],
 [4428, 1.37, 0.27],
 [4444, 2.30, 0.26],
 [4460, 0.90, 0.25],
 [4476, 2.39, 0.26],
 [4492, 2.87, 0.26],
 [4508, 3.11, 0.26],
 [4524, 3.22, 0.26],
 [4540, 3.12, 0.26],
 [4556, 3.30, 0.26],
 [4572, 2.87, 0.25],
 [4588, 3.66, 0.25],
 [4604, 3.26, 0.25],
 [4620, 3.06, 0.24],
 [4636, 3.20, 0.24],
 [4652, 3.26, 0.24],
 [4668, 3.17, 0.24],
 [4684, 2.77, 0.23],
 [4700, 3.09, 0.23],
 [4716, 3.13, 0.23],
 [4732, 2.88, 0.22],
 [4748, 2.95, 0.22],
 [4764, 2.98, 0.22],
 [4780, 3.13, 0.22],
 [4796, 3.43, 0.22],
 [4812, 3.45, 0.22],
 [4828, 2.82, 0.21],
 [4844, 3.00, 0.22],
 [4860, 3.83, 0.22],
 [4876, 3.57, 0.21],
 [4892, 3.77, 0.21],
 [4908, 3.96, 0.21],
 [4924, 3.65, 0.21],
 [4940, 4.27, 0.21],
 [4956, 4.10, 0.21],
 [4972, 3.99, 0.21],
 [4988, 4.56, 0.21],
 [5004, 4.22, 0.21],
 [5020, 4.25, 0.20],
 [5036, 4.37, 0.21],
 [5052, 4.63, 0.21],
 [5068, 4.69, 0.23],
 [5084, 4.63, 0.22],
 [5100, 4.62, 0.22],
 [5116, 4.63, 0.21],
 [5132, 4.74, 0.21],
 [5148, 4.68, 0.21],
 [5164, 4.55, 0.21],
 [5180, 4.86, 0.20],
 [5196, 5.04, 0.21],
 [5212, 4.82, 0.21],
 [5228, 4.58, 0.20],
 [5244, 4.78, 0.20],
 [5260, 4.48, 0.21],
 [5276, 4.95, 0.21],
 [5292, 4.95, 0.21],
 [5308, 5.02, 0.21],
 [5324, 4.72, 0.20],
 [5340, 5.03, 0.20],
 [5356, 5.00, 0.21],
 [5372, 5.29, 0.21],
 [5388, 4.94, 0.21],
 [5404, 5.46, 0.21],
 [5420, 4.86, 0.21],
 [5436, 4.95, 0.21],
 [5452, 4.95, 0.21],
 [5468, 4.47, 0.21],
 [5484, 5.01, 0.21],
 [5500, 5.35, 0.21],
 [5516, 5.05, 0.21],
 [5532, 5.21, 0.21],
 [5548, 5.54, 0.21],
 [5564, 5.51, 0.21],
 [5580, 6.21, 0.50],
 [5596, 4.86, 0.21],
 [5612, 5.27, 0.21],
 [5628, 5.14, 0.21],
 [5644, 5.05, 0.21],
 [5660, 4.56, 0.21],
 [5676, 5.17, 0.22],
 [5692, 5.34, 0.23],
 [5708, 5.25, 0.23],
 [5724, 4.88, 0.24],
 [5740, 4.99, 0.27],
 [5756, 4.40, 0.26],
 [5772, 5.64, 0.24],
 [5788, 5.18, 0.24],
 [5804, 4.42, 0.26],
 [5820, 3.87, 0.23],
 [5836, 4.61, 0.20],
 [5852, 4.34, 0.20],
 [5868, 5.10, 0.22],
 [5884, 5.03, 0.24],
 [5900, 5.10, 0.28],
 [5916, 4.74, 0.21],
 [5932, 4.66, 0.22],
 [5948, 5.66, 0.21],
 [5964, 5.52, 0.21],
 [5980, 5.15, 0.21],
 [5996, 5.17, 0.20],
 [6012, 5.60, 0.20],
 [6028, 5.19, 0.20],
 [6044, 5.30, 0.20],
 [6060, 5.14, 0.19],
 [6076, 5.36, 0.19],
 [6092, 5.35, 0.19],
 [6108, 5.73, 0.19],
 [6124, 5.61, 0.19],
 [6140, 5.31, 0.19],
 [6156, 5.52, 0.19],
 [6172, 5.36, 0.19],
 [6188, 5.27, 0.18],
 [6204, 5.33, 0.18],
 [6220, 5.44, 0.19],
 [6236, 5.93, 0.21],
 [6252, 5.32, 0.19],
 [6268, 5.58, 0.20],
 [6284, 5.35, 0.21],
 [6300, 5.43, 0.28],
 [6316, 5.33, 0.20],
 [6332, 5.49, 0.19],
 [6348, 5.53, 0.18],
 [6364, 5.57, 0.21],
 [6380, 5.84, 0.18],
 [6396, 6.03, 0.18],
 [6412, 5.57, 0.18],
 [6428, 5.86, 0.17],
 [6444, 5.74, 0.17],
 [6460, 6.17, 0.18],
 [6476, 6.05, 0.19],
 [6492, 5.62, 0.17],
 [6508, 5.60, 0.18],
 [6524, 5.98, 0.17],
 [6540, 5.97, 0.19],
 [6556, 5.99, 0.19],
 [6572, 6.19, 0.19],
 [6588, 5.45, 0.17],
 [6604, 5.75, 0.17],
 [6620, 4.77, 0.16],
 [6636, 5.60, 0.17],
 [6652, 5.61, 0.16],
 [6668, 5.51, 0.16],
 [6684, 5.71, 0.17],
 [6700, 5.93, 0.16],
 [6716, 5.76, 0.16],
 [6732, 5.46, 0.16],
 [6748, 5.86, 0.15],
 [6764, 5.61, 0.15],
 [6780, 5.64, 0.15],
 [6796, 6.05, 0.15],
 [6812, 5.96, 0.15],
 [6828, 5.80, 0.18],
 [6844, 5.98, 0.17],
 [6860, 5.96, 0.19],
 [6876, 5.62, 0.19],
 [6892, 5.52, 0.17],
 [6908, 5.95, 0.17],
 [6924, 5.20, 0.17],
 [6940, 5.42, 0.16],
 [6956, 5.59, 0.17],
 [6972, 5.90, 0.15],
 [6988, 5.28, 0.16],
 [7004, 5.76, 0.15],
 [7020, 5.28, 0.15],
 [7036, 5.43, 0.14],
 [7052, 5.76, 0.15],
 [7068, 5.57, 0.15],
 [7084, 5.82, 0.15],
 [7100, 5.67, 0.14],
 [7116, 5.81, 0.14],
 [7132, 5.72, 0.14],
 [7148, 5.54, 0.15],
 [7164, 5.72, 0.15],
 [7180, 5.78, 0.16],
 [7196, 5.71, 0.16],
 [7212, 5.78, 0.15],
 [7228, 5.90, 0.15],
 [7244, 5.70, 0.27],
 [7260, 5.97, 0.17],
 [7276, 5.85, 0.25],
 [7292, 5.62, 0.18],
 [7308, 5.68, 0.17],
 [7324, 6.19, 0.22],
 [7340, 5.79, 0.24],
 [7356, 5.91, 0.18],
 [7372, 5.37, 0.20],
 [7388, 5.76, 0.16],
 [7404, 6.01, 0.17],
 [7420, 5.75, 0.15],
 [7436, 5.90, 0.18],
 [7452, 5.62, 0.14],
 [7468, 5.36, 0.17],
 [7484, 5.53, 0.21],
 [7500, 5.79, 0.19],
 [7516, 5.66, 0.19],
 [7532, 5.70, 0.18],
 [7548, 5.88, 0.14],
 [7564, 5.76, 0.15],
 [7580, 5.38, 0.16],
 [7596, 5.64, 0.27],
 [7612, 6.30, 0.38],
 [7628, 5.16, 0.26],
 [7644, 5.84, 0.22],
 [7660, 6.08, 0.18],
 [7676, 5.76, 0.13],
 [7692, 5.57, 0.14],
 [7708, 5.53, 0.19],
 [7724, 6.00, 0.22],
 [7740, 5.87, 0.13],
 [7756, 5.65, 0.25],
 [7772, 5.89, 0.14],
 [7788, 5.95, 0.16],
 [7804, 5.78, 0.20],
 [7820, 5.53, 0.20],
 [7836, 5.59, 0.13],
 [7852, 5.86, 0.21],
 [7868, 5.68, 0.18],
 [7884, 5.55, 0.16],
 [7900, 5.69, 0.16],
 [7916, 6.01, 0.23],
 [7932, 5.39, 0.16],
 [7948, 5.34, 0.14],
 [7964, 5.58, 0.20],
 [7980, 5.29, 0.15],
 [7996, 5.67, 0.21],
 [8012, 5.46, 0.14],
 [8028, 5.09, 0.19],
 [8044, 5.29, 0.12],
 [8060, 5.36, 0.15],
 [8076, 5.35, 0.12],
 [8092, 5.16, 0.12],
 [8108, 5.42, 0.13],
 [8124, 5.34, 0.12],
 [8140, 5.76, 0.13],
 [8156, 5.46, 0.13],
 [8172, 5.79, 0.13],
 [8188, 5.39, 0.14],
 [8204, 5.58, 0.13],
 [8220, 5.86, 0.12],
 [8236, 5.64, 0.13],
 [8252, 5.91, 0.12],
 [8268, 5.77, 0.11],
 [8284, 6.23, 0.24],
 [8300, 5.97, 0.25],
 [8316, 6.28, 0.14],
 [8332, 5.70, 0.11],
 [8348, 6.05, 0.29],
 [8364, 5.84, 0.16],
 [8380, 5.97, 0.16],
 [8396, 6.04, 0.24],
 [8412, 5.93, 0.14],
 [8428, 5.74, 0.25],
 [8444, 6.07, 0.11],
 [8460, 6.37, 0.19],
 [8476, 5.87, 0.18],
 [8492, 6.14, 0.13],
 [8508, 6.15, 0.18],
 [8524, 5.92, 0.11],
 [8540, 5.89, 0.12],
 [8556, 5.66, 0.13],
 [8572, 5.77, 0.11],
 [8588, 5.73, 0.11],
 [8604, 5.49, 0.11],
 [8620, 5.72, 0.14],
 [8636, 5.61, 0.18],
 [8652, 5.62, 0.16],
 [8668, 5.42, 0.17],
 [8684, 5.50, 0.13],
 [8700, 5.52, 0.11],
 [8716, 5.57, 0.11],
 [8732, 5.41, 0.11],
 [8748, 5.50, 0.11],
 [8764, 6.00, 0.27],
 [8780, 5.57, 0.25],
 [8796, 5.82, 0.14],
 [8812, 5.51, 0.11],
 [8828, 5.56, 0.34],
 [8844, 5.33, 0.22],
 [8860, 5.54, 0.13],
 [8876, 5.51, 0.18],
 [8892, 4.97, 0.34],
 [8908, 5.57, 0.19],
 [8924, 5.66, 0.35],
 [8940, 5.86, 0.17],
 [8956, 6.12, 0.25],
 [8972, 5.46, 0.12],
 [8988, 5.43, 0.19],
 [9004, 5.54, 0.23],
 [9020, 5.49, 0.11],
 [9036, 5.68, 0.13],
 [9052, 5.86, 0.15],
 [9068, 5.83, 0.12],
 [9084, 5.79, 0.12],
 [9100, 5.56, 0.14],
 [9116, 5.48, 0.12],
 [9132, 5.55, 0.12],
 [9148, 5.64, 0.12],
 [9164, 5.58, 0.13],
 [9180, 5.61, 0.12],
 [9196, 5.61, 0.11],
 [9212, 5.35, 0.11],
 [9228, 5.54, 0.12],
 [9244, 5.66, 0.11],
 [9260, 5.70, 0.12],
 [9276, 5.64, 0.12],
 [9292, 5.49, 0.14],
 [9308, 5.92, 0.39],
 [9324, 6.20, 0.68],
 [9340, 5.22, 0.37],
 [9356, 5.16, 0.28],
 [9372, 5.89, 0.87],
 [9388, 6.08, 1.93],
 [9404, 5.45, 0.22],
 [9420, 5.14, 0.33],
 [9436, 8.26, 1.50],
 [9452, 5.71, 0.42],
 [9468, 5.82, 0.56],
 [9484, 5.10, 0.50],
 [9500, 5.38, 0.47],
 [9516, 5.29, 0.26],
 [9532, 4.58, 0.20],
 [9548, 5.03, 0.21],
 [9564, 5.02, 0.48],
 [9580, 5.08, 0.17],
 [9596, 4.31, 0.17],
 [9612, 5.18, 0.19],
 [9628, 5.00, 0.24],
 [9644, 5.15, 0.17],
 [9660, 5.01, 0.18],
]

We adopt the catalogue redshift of 0.12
